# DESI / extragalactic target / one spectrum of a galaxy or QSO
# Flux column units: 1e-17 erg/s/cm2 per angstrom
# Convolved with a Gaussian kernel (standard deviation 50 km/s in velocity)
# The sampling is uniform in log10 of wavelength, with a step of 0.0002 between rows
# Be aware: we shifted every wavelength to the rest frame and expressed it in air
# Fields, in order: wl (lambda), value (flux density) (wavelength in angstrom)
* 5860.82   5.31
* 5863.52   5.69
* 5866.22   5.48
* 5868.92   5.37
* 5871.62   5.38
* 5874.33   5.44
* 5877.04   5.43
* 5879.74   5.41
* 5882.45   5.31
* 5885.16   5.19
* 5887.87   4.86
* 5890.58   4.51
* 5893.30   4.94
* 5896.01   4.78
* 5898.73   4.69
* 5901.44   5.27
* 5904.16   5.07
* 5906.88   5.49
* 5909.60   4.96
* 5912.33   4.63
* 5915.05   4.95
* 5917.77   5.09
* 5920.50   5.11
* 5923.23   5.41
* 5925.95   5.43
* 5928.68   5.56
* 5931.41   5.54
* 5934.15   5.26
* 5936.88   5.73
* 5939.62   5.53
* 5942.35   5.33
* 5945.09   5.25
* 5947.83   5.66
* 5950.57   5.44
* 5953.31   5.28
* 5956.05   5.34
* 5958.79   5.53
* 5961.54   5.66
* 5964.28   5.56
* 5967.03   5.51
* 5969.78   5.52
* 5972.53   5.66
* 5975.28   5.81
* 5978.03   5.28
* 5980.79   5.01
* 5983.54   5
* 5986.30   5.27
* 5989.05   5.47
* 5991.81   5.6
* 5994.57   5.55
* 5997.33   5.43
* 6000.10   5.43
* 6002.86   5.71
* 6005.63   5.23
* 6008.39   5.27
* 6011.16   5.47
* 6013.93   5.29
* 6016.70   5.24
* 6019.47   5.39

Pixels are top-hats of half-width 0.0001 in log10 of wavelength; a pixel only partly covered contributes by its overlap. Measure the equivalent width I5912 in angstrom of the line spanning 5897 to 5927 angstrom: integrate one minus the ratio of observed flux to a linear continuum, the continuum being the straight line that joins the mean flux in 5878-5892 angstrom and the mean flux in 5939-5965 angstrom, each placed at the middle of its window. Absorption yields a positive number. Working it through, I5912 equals 0.8 angstrom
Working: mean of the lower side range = 5.07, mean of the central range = 5.09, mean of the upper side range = 5.46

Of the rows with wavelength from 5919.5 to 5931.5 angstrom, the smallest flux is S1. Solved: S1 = 5.11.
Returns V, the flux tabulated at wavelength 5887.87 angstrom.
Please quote 4.86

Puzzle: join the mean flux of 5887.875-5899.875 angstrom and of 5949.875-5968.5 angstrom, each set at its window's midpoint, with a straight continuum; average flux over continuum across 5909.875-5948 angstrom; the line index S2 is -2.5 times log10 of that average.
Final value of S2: -0.03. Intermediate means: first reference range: 4.74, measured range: 5.3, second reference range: 5.48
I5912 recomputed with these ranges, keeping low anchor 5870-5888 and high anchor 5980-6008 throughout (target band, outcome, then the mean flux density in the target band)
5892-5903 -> 0.8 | 4.93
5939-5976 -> -1.0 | 5.5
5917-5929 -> 0.1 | 5.31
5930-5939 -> -0.3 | 5.51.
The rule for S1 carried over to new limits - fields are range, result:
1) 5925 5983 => 5.01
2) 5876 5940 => 4.51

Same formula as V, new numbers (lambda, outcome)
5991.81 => 5.6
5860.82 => 5.31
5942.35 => 5.33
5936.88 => 5.73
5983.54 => 5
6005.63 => 5.23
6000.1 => 5.43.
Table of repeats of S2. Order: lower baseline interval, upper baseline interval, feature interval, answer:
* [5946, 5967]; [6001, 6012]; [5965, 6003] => 0.00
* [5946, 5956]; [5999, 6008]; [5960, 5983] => -0.01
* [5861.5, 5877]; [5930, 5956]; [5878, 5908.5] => 0.08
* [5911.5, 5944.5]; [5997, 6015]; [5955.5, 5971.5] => -0.04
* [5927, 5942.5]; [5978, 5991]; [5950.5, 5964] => -0.02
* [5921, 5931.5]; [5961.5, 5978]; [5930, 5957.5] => 0.01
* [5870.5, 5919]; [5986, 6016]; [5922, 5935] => -0.05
